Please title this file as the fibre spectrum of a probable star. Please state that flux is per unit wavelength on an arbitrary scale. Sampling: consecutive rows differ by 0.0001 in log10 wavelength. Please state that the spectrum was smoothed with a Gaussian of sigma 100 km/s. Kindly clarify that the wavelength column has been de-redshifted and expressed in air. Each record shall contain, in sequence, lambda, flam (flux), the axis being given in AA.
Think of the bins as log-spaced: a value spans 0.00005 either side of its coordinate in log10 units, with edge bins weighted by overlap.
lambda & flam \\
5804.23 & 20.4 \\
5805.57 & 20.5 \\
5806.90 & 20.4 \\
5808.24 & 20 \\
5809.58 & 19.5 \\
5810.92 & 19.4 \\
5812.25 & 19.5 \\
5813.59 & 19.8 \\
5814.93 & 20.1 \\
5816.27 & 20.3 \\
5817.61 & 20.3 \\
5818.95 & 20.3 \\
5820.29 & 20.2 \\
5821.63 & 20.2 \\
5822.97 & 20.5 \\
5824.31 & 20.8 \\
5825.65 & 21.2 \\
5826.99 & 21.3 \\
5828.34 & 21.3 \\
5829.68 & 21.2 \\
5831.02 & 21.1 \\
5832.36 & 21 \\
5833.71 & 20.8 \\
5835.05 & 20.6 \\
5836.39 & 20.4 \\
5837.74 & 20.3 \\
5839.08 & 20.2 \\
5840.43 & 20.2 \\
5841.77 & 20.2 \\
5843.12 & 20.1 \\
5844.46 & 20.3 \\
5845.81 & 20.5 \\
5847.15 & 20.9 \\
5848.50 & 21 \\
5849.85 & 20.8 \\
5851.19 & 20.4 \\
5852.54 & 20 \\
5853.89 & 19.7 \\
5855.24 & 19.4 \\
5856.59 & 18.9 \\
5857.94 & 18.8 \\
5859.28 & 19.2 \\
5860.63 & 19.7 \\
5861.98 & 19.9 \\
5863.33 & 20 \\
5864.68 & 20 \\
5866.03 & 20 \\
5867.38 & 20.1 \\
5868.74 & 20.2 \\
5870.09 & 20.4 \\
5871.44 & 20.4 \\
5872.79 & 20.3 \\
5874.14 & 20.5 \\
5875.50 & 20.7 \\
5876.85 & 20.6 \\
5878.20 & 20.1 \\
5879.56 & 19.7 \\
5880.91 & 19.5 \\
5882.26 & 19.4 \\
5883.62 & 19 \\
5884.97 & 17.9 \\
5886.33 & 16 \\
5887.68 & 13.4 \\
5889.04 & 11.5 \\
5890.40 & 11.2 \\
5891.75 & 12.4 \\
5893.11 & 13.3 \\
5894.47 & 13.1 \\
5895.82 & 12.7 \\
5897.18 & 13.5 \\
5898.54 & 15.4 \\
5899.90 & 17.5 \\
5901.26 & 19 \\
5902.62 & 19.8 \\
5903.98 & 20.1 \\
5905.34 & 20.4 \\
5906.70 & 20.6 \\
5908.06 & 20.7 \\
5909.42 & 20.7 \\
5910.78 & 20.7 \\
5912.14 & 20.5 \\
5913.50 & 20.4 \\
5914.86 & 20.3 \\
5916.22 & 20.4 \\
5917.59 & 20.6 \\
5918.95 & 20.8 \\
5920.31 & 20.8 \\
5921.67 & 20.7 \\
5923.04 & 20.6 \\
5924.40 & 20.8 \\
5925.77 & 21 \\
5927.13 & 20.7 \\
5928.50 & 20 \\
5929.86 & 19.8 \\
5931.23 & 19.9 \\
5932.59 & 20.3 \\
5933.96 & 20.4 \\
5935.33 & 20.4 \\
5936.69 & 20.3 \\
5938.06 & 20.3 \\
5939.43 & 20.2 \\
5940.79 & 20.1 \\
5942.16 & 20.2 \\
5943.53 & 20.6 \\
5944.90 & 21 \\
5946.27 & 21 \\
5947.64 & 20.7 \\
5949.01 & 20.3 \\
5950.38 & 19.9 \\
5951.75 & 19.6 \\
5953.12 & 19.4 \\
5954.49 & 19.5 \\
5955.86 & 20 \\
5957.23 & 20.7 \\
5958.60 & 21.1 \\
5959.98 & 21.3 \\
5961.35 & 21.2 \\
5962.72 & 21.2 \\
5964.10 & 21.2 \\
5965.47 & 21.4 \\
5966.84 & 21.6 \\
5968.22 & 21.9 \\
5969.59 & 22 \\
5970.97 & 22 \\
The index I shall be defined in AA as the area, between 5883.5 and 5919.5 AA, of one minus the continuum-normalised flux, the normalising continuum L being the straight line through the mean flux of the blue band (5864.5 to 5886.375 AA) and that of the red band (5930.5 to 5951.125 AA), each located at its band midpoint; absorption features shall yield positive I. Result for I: 4.6 AA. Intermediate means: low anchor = 19.8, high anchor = 20.4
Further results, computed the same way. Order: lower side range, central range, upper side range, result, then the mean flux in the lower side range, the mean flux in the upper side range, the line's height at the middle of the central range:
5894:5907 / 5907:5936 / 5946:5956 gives -3.4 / 17.2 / 20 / 18.4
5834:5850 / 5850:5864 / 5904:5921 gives 0.6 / 20.5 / 20.6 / 20.5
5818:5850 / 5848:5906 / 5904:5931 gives 6.5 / 20.6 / 20.5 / 20.6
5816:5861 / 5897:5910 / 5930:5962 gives 0.9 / 20.4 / 20.4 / 20.4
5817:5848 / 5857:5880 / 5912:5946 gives 0.6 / 20.6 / 20.5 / 20.5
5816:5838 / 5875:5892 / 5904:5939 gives 2.9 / 20.7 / 20.5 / 20.6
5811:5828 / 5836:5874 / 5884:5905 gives -4.6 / 20.4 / 15.3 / 17.9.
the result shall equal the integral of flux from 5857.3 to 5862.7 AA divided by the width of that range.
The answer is 19.4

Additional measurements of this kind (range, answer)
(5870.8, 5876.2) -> 20.5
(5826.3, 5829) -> 21.2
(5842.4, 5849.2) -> 20.5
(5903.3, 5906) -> 20.2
